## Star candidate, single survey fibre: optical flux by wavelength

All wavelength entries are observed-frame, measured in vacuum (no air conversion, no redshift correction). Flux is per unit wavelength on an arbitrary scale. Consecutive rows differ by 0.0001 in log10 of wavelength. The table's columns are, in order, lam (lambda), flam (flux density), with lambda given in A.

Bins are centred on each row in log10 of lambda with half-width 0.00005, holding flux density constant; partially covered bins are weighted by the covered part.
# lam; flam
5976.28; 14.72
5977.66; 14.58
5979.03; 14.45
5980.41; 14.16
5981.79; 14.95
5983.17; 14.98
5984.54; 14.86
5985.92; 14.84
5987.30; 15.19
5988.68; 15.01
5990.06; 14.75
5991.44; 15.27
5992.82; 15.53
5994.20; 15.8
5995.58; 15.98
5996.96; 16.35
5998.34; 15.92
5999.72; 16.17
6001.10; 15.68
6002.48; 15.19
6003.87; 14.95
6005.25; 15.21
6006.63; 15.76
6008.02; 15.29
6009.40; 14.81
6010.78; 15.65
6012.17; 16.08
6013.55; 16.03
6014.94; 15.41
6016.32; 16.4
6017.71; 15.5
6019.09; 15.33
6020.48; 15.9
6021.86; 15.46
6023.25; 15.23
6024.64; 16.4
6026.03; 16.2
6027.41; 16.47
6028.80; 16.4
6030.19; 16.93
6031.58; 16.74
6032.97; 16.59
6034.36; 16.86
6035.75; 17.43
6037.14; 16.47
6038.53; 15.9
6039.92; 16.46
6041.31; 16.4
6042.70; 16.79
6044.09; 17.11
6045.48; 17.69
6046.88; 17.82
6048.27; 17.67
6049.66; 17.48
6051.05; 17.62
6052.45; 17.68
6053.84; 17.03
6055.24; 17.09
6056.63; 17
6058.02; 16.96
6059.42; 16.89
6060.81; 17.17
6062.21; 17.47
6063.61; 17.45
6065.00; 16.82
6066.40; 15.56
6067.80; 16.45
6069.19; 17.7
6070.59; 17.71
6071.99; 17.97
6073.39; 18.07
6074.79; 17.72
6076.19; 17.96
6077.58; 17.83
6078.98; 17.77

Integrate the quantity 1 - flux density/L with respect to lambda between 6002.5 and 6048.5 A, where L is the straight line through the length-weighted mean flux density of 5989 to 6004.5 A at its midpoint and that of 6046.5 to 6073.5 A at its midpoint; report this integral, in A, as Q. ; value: 0.4 A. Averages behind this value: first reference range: 15.6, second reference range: 17.3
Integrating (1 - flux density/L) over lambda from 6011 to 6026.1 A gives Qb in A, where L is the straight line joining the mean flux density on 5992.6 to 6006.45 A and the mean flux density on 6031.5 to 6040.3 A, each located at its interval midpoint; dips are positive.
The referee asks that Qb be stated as 0.4 A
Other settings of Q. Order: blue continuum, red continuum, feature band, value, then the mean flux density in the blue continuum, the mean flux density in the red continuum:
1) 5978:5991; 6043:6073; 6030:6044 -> -0.10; 14.8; 17.3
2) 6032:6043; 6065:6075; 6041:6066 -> -0.44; 16.6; 17.2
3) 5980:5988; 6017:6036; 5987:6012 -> -0.24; 14.8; 16.2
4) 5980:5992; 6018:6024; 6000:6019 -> -0.30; 14.9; 15.5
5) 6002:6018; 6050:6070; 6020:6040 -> -0.27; 15.5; 17.1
